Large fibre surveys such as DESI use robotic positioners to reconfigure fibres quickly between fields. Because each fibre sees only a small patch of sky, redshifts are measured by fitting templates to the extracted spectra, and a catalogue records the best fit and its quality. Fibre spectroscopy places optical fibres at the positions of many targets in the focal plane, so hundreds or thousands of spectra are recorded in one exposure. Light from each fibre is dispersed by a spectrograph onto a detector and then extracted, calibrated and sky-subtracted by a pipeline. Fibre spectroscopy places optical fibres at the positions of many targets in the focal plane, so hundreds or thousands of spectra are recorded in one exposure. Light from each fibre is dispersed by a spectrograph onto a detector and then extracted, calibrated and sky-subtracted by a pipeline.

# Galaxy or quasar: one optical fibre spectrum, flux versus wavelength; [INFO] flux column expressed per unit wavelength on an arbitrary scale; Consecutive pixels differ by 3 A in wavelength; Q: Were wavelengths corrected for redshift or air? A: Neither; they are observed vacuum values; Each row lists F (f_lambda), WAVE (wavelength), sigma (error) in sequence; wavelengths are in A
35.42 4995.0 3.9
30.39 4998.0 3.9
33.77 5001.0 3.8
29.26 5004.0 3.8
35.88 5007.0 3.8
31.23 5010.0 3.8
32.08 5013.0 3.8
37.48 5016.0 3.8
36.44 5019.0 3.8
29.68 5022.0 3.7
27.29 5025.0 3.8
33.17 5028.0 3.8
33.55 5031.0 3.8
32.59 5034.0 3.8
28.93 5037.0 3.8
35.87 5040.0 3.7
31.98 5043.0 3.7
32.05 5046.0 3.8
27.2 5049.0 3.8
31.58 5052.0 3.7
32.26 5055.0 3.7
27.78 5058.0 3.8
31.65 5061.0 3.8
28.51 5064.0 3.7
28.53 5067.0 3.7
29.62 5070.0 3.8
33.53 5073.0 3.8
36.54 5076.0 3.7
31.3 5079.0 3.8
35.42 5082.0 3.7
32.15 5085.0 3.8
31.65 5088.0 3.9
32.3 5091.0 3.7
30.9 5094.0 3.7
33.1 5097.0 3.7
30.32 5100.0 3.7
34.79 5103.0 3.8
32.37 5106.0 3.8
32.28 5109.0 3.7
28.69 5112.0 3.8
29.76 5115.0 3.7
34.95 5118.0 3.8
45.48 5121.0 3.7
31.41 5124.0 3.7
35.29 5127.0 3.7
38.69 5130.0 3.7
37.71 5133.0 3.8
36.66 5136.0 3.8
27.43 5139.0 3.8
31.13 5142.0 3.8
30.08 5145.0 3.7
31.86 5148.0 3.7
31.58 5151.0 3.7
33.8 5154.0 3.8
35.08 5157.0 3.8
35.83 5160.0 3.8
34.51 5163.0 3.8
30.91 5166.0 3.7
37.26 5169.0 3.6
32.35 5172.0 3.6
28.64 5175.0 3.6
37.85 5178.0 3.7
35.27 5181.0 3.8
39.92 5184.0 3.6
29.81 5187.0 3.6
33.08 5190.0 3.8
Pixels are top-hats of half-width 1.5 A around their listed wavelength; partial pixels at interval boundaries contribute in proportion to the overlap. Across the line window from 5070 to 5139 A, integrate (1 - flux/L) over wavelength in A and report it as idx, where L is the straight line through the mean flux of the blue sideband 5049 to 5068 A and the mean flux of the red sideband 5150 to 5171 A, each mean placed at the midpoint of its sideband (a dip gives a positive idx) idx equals -4.0 A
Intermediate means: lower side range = 29.9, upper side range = 34.2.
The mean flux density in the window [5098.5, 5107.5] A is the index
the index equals 32.5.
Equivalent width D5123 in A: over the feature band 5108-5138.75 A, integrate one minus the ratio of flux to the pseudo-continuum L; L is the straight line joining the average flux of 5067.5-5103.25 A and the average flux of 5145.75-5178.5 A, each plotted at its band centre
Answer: -1.8 A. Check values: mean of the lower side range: 32.4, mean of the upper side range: 33.4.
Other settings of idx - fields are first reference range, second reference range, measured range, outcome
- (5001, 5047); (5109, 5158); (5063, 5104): 1.4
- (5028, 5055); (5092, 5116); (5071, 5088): -1.0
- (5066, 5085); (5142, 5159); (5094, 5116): 0.6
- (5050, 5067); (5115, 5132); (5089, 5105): 0.8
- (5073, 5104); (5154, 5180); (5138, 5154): 1.4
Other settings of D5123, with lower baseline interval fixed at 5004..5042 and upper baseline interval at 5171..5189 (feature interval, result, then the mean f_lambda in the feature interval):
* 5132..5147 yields 0.6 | 32.4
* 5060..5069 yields 1.0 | 29.5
